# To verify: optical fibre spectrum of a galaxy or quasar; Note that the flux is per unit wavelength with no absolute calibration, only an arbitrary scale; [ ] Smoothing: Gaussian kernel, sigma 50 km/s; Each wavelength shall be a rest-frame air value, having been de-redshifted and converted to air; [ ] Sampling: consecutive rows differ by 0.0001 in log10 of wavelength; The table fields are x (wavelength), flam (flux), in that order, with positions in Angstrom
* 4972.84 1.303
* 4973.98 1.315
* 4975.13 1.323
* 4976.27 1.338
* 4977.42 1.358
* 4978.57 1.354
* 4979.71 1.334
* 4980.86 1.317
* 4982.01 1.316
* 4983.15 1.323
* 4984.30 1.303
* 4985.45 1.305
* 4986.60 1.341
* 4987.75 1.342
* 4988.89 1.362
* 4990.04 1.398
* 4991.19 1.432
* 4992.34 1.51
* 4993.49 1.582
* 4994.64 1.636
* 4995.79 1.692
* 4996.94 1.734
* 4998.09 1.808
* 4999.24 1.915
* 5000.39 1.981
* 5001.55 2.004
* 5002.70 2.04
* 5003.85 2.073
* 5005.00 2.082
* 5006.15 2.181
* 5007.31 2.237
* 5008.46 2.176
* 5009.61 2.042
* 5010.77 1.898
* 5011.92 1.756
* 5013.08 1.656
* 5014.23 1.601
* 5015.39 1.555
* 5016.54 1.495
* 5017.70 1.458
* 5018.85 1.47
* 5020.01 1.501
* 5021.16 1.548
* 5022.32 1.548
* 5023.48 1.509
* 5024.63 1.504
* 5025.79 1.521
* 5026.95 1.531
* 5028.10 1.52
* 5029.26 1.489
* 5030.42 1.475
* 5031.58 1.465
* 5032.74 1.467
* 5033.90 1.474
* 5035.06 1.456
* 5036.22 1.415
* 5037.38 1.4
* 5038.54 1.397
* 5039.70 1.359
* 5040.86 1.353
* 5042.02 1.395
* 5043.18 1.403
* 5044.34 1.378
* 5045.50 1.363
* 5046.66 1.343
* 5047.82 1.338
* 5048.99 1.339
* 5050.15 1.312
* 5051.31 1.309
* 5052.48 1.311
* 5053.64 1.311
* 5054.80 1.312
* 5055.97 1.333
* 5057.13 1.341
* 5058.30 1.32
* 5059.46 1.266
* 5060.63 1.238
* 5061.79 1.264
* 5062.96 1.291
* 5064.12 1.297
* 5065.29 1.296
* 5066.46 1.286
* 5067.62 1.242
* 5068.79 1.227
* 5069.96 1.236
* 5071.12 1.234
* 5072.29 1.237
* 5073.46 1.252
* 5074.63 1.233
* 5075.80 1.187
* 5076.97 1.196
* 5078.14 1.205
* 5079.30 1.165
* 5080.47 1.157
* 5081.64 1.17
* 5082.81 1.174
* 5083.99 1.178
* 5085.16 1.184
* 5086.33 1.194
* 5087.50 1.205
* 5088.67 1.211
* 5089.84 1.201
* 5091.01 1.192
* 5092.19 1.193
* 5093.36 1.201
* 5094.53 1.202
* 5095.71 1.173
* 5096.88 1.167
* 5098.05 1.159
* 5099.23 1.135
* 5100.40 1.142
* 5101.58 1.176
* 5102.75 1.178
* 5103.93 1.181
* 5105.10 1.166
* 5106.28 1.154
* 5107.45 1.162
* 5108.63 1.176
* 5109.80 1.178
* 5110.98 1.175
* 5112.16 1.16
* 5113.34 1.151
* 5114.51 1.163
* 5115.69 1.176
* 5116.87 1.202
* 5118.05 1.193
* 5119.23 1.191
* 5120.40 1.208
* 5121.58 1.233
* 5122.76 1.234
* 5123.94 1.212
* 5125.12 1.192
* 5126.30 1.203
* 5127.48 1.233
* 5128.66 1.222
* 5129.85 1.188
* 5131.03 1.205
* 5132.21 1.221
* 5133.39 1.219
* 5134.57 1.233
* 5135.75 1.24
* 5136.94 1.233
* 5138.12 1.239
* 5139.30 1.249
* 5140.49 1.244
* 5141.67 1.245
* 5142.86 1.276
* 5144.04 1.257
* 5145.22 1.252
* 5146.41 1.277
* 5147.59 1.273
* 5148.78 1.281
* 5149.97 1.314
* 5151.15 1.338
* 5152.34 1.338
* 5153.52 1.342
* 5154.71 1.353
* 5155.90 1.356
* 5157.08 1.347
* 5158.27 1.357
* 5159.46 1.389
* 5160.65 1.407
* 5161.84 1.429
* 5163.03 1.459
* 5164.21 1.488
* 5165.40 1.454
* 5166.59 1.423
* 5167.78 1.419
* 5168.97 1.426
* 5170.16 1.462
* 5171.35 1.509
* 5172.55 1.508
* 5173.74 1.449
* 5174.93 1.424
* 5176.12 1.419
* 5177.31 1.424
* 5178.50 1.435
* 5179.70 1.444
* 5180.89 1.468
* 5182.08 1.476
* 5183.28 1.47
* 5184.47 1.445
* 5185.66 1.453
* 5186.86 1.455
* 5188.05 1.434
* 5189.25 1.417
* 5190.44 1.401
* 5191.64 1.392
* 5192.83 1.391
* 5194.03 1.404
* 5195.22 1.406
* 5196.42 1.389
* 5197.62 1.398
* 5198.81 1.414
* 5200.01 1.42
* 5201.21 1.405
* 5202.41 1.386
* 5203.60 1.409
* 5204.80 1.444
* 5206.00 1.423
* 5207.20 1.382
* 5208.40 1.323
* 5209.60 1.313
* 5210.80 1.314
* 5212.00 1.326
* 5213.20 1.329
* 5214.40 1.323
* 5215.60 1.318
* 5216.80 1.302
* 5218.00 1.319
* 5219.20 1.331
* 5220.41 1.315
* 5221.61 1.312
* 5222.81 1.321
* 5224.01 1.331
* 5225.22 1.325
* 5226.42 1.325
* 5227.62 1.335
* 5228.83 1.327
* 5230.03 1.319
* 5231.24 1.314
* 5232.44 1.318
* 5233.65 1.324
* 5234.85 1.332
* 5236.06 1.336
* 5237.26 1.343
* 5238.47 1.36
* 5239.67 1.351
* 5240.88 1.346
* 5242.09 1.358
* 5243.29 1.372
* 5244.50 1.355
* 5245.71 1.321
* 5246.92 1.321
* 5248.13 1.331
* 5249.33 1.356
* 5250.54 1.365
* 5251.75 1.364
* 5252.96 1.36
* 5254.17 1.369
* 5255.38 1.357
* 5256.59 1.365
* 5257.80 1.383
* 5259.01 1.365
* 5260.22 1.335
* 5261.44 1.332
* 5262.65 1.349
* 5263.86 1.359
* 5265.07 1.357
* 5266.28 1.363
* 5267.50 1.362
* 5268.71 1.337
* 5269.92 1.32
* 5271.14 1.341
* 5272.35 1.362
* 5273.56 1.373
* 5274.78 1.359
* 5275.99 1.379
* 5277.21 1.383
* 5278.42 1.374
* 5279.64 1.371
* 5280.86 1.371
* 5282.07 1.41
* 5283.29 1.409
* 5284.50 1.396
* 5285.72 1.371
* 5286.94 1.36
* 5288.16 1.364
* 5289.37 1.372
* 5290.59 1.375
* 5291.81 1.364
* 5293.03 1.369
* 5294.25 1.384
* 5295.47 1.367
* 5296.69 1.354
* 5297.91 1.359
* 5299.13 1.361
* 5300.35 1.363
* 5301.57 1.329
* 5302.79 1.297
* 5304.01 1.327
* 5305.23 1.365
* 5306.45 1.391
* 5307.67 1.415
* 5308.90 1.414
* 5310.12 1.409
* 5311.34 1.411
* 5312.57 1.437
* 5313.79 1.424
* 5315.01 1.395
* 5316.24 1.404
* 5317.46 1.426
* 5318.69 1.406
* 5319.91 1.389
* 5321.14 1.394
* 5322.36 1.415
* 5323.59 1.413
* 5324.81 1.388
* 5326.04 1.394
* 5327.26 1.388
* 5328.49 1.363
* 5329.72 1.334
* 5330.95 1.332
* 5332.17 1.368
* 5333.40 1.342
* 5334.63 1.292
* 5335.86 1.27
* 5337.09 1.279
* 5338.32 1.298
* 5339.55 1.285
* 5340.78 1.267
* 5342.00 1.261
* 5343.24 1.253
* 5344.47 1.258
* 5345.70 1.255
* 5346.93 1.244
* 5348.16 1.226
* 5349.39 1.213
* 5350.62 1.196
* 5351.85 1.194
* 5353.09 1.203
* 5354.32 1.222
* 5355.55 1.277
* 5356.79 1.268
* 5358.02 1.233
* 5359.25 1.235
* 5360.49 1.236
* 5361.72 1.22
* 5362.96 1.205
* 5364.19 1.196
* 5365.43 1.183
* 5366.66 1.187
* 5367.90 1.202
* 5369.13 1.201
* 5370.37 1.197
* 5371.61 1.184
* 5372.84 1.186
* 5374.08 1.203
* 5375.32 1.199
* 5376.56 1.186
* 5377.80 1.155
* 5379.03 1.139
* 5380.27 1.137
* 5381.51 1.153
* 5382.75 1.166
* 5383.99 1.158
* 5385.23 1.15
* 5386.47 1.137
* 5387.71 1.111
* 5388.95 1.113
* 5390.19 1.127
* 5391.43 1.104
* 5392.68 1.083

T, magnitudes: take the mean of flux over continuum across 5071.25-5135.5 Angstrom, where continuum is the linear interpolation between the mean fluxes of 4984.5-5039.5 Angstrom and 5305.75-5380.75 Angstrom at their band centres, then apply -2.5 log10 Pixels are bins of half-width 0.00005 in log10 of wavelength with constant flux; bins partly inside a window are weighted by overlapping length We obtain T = 0.28 mag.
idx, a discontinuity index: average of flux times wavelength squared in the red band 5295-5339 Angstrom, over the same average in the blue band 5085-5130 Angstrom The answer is 1.25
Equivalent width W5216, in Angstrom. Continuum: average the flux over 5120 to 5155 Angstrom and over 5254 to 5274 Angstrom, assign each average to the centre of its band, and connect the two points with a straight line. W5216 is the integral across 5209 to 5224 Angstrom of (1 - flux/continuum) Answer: 0.0 Angstrom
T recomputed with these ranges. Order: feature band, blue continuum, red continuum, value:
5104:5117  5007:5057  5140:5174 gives 0.209 mag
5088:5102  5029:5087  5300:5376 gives 0.108 mag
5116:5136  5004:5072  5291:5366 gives 0.178 mag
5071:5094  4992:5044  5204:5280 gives 0.289 mag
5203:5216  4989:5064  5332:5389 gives 0.009 mag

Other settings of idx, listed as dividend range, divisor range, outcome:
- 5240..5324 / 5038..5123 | 1.20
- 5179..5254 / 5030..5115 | 1.15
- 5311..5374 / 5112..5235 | 1.03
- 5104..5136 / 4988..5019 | 0.71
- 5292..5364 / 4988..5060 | 0.95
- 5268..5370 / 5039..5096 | 1.16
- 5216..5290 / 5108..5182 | 1.08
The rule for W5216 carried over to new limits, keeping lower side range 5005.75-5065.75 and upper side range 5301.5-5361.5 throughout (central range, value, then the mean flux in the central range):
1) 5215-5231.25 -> 0.70 Angstrom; 1.32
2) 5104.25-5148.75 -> 6.85 Angstrom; 1.21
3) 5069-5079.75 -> 1.80 Angstrom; 1.22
